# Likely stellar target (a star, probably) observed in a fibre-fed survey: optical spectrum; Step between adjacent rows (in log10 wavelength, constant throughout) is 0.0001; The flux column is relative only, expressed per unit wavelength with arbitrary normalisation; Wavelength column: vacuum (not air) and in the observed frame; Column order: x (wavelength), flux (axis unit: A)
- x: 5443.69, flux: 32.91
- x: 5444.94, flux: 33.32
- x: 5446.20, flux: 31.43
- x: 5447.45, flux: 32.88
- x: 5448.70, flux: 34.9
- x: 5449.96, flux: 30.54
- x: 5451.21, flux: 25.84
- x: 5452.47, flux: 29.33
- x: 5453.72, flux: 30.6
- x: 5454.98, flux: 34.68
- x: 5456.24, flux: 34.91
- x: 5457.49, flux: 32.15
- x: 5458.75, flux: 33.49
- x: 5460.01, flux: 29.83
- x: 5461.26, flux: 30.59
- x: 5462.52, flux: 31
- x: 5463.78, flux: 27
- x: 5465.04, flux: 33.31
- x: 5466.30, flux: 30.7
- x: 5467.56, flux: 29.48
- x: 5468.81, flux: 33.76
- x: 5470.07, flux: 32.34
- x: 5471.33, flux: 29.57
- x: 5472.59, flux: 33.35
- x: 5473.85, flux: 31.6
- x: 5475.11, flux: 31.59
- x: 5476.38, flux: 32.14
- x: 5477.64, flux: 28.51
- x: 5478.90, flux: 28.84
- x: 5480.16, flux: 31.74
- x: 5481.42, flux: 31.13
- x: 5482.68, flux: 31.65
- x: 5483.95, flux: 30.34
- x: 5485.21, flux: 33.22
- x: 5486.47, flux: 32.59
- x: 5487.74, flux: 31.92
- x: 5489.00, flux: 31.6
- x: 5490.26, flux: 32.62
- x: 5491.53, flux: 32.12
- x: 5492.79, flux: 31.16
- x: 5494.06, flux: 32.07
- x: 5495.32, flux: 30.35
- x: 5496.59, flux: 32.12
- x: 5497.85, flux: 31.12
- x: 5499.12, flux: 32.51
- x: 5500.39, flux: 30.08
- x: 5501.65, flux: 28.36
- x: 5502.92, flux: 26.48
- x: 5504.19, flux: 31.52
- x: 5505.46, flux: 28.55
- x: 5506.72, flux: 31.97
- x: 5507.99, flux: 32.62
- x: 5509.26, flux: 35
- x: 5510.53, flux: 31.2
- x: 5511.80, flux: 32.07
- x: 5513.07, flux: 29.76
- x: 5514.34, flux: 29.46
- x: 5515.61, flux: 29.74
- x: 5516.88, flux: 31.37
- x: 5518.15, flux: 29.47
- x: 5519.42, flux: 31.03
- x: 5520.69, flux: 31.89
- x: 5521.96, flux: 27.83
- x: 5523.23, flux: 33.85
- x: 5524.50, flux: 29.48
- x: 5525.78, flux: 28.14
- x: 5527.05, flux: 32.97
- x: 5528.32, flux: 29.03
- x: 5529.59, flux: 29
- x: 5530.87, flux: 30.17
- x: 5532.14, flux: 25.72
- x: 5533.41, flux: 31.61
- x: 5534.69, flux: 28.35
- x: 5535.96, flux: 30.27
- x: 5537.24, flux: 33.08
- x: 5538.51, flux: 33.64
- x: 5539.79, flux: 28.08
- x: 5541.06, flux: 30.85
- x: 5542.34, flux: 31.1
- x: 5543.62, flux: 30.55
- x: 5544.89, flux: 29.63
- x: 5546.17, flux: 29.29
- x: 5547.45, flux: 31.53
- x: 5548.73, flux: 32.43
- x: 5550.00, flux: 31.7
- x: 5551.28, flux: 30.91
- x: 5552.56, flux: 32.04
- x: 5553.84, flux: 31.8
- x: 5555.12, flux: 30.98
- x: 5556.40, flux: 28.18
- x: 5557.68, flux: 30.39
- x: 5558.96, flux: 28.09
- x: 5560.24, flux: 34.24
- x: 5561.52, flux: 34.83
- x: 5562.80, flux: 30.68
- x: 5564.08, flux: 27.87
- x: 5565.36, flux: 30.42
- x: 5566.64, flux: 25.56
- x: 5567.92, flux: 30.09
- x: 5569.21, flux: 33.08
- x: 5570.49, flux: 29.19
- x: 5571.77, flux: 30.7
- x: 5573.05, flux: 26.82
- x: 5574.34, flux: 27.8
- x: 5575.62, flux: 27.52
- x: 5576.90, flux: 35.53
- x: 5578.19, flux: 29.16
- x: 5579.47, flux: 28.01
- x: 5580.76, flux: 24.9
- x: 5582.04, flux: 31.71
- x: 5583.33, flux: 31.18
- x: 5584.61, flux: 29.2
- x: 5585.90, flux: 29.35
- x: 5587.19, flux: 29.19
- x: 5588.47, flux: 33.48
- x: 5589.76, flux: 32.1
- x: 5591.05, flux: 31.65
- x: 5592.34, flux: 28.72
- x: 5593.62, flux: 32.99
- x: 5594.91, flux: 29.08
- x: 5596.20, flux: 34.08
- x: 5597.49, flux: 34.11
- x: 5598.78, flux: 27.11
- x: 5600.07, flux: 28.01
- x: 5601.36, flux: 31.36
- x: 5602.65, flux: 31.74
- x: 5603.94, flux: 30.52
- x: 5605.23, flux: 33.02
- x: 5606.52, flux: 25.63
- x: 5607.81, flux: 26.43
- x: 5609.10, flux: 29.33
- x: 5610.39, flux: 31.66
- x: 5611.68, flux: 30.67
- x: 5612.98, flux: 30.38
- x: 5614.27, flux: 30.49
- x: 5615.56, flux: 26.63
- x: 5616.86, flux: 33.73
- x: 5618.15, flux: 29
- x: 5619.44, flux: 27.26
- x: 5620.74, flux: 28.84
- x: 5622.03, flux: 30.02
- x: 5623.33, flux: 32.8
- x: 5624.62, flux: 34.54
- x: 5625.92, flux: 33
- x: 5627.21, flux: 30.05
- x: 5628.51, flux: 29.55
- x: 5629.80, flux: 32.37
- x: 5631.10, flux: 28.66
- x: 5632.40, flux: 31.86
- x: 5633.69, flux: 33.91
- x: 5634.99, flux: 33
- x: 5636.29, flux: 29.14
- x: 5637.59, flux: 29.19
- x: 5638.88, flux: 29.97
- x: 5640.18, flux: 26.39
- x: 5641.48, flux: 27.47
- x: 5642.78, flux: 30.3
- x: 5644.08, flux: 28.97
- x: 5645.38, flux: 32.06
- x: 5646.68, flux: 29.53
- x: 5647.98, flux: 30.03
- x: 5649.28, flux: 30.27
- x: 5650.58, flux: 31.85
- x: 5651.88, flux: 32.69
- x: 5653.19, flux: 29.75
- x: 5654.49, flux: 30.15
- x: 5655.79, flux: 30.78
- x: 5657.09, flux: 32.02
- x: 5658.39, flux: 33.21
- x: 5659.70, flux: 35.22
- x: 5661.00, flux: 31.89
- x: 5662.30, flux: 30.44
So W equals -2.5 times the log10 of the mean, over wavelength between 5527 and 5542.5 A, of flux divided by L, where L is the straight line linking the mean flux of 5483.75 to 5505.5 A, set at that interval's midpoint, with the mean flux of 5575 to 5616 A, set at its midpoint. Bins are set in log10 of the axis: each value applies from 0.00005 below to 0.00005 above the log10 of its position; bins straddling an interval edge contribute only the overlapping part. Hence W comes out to 0.02 mag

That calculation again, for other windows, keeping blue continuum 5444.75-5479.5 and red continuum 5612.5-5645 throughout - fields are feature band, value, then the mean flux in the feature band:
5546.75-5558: -0.011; 31.1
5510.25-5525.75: 0.018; 30.5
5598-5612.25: 0.030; 29.6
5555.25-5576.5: 0.031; 29.8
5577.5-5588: 0.051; 29.2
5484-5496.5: -0.026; 31.9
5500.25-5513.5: 0.011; 30.7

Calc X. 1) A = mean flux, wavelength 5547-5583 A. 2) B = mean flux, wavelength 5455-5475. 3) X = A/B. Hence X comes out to 0.96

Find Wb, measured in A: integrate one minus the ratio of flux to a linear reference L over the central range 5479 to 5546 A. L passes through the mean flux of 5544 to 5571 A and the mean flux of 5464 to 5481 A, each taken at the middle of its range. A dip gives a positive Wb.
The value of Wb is 0.3 A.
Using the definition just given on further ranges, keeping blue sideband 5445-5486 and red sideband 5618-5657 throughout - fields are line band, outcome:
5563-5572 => 0.4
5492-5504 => 0.3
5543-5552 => 0.0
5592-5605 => -0.1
